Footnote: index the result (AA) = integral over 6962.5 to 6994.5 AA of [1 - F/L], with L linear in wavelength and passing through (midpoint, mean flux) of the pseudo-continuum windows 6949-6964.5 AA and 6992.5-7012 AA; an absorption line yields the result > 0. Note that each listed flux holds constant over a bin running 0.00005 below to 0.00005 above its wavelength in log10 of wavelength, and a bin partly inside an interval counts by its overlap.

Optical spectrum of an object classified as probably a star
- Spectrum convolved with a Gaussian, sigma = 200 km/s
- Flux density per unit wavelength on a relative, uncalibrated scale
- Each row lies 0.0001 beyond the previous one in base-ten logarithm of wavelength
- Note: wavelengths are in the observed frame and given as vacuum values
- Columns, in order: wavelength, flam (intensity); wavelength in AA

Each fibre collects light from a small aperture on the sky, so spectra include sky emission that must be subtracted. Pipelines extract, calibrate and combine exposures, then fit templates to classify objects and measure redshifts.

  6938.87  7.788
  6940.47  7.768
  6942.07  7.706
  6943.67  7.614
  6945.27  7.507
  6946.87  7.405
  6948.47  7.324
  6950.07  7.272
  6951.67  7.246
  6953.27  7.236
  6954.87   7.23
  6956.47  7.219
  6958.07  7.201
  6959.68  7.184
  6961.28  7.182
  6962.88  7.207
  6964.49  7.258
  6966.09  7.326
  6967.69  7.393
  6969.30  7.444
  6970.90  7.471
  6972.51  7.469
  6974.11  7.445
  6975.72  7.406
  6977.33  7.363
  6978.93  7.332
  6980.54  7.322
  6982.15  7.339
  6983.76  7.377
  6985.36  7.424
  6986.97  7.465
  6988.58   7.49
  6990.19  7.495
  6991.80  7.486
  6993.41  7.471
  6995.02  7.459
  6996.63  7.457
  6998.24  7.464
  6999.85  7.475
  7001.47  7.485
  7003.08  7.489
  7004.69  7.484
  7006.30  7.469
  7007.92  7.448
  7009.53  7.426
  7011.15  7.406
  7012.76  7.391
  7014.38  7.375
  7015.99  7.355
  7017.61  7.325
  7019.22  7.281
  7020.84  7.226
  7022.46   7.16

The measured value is -0.3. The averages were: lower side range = 7.22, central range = 7.4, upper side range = 7.46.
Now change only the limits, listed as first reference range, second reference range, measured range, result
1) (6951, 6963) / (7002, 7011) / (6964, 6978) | -0.2 AA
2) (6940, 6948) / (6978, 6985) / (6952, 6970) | 0.5 AA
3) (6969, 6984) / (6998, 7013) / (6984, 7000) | -0.1 AA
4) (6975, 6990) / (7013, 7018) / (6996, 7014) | -0.2 AA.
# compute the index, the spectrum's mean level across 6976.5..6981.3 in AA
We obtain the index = 7.34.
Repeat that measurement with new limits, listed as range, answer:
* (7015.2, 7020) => 7.32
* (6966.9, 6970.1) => 7.41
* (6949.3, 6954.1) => 7.25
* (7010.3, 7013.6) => 7.38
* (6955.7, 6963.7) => 7.19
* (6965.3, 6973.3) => 7.42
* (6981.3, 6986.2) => 7.38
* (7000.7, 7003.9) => 7.5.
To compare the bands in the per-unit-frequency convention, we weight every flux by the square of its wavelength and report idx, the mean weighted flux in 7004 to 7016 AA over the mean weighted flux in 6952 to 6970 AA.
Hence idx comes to 1.04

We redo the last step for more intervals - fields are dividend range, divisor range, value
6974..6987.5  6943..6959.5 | 1.02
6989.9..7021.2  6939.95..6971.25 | 1.02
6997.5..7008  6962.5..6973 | 1.02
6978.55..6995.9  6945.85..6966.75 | 1.03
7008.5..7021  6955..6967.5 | 1.03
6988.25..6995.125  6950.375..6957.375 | 1.04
